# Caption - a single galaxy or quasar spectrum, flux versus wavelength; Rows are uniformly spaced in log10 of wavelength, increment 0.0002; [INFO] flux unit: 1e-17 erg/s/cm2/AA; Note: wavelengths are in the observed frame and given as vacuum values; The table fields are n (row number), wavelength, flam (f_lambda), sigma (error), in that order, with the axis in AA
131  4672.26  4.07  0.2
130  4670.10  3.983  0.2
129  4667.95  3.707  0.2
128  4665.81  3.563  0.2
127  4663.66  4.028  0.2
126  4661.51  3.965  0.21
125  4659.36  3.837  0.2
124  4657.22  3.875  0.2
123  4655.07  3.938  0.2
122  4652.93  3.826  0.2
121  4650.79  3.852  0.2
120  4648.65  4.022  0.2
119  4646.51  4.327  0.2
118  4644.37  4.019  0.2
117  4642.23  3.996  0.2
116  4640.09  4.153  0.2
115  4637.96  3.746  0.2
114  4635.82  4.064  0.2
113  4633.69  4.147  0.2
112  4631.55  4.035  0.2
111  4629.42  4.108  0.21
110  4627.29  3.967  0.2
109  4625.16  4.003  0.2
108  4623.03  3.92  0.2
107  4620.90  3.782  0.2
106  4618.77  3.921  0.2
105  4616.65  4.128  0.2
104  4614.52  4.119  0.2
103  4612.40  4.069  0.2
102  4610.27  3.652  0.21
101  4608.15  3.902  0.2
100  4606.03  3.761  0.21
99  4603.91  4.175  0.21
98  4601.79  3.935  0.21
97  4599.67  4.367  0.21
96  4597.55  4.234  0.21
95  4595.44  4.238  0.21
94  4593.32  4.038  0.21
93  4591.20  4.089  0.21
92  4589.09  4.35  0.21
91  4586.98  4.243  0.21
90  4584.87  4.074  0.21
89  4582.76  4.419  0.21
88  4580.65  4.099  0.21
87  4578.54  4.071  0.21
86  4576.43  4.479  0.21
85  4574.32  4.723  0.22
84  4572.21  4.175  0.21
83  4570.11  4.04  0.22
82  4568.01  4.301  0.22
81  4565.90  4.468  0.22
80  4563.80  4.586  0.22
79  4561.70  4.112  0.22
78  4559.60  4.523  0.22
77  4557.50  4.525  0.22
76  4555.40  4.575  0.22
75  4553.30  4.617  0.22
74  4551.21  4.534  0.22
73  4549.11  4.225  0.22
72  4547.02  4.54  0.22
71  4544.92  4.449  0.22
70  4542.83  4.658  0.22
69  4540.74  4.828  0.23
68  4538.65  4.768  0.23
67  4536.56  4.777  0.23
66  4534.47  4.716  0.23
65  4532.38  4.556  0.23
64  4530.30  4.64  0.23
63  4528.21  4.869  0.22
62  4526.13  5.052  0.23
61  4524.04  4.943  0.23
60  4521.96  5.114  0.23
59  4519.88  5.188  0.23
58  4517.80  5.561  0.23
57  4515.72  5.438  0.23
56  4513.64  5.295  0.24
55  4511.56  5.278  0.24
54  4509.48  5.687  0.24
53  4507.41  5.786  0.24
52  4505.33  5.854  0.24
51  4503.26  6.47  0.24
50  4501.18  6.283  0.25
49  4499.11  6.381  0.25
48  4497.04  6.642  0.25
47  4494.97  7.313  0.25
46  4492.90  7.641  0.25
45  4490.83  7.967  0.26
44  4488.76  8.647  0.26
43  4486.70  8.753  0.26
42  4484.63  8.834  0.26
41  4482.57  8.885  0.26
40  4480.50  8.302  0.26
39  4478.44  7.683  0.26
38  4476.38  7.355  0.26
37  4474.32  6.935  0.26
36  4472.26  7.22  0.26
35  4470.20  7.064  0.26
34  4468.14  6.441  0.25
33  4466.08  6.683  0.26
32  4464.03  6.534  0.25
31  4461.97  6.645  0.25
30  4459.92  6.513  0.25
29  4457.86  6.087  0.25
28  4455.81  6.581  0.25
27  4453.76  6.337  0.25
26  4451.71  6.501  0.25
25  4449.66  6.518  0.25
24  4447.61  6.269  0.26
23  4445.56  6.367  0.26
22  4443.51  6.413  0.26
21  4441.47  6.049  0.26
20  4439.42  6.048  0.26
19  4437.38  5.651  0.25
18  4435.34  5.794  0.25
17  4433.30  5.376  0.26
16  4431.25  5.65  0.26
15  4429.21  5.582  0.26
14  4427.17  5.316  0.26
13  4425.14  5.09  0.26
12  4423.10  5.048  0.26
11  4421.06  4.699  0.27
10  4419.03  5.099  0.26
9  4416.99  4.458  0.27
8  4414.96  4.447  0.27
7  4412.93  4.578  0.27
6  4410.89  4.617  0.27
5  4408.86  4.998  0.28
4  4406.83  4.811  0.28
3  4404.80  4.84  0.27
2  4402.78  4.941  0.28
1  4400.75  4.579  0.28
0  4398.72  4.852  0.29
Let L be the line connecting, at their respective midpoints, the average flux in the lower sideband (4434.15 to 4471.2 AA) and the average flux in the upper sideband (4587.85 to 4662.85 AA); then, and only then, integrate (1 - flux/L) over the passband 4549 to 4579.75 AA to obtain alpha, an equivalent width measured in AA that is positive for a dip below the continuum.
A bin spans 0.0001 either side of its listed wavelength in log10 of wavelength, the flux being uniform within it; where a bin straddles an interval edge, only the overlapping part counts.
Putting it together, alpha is 2.8 AA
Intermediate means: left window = 6.36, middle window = 4.4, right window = 4.02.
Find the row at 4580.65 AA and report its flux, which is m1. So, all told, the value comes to 4.099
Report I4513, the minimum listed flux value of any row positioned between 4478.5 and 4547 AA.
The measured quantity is 4.449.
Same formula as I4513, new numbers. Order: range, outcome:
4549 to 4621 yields 3.652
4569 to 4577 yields 4.04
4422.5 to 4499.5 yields 5.048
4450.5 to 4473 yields 6.087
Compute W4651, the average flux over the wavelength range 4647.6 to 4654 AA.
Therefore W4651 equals 3.9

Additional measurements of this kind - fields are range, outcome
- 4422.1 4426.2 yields 5.08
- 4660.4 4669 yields 3.82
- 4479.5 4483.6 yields 8.59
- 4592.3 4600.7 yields 4.22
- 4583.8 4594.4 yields 4.16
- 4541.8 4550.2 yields 4.47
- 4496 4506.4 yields 6.32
